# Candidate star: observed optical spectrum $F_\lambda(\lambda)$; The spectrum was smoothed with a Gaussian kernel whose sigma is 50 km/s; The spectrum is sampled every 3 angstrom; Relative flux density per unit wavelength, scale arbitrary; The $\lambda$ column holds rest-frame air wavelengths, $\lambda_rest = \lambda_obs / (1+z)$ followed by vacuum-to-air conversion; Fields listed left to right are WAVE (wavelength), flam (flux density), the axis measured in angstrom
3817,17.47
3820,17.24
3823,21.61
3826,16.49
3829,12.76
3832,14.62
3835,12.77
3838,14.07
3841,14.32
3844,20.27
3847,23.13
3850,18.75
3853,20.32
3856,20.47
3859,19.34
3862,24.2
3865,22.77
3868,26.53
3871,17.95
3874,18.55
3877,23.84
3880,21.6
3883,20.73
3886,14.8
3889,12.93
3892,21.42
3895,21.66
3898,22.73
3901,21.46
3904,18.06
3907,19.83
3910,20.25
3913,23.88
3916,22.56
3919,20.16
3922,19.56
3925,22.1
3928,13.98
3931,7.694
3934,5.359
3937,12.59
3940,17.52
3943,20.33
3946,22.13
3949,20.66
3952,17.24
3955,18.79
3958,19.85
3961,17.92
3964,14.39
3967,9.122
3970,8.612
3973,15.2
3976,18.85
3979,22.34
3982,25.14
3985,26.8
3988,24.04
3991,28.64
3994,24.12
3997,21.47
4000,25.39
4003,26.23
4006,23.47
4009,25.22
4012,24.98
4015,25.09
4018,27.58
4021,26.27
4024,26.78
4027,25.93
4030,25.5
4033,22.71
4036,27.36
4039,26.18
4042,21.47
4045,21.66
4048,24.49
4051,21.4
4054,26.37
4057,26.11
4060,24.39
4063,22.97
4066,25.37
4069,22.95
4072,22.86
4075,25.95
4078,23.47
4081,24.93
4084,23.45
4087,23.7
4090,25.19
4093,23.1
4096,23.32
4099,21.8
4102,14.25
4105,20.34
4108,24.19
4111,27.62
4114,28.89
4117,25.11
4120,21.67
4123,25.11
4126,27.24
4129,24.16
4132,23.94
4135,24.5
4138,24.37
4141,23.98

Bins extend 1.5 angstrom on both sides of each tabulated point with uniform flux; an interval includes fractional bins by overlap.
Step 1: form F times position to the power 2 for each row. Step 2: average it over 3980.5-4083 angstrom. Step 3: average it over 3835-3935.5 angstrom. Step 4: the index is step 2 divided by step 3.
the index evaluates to 1.39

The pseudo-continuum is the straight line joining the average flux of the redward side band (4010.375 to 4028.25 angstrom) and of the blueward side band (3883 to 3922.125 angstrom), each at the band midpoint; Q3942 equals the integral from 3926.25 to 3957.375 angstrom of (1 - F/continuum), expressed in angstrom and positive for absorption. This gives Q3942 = 8.92 angstrom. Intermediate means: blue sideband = 20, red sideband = 26.1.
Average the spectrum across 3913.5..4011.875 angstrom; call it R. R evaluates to 19.4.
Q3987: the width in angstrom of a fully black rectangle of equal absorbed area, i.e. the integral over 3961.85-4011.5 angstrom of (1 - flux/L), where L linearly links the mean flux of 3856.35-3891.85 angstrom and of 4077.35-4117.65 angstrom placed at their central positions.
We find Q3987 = 1.7 angstrom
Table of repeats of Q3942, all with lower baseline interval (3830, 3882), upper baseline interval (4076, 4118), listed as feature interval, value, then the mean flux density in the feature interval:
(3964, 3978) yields 5.24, 13.4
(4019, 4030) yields -1.94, 26.3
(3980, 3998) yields -2.74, 25.1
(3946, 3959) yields 1.04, 19.5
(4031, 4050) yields -1.13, 24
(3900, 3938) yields 5.63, 17.5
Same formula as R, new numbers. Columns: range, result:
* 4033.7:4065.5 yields 24.2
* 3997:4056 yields 24.9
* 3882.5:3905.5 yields 19.2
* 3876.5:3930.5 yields 19.8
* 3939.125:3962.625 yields 19.3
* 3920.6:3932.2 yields 16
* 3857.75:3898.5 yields 20.6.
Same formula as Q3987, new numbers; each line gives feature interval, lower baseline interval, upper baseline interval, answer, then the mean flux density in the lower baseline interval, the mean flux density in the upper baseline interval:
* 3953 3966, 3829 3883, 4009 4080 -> 2.9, 19.5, 24.7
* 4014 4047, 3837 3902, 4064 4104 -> -4.1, 20.1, 23.1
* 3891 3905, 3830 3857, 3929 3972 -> -4.2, 17.5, 15.1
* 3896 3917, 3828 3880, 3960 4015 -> -1.2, 19.2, 21.4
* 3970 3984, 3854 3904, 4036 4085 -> 2.0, 20.6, 24.1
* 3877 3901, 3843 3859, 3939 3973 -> -0.8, 20.5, 16.9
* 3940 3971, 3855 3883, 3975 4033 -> 8.7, 21.7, 24.9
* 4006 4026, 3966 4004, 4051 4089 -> -3.0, 21.3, 24.3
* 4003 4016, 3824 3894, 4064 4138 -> -1.7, 18.9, 23.9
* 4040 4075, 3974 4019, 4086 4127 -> 0.3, 24.5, 23.6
